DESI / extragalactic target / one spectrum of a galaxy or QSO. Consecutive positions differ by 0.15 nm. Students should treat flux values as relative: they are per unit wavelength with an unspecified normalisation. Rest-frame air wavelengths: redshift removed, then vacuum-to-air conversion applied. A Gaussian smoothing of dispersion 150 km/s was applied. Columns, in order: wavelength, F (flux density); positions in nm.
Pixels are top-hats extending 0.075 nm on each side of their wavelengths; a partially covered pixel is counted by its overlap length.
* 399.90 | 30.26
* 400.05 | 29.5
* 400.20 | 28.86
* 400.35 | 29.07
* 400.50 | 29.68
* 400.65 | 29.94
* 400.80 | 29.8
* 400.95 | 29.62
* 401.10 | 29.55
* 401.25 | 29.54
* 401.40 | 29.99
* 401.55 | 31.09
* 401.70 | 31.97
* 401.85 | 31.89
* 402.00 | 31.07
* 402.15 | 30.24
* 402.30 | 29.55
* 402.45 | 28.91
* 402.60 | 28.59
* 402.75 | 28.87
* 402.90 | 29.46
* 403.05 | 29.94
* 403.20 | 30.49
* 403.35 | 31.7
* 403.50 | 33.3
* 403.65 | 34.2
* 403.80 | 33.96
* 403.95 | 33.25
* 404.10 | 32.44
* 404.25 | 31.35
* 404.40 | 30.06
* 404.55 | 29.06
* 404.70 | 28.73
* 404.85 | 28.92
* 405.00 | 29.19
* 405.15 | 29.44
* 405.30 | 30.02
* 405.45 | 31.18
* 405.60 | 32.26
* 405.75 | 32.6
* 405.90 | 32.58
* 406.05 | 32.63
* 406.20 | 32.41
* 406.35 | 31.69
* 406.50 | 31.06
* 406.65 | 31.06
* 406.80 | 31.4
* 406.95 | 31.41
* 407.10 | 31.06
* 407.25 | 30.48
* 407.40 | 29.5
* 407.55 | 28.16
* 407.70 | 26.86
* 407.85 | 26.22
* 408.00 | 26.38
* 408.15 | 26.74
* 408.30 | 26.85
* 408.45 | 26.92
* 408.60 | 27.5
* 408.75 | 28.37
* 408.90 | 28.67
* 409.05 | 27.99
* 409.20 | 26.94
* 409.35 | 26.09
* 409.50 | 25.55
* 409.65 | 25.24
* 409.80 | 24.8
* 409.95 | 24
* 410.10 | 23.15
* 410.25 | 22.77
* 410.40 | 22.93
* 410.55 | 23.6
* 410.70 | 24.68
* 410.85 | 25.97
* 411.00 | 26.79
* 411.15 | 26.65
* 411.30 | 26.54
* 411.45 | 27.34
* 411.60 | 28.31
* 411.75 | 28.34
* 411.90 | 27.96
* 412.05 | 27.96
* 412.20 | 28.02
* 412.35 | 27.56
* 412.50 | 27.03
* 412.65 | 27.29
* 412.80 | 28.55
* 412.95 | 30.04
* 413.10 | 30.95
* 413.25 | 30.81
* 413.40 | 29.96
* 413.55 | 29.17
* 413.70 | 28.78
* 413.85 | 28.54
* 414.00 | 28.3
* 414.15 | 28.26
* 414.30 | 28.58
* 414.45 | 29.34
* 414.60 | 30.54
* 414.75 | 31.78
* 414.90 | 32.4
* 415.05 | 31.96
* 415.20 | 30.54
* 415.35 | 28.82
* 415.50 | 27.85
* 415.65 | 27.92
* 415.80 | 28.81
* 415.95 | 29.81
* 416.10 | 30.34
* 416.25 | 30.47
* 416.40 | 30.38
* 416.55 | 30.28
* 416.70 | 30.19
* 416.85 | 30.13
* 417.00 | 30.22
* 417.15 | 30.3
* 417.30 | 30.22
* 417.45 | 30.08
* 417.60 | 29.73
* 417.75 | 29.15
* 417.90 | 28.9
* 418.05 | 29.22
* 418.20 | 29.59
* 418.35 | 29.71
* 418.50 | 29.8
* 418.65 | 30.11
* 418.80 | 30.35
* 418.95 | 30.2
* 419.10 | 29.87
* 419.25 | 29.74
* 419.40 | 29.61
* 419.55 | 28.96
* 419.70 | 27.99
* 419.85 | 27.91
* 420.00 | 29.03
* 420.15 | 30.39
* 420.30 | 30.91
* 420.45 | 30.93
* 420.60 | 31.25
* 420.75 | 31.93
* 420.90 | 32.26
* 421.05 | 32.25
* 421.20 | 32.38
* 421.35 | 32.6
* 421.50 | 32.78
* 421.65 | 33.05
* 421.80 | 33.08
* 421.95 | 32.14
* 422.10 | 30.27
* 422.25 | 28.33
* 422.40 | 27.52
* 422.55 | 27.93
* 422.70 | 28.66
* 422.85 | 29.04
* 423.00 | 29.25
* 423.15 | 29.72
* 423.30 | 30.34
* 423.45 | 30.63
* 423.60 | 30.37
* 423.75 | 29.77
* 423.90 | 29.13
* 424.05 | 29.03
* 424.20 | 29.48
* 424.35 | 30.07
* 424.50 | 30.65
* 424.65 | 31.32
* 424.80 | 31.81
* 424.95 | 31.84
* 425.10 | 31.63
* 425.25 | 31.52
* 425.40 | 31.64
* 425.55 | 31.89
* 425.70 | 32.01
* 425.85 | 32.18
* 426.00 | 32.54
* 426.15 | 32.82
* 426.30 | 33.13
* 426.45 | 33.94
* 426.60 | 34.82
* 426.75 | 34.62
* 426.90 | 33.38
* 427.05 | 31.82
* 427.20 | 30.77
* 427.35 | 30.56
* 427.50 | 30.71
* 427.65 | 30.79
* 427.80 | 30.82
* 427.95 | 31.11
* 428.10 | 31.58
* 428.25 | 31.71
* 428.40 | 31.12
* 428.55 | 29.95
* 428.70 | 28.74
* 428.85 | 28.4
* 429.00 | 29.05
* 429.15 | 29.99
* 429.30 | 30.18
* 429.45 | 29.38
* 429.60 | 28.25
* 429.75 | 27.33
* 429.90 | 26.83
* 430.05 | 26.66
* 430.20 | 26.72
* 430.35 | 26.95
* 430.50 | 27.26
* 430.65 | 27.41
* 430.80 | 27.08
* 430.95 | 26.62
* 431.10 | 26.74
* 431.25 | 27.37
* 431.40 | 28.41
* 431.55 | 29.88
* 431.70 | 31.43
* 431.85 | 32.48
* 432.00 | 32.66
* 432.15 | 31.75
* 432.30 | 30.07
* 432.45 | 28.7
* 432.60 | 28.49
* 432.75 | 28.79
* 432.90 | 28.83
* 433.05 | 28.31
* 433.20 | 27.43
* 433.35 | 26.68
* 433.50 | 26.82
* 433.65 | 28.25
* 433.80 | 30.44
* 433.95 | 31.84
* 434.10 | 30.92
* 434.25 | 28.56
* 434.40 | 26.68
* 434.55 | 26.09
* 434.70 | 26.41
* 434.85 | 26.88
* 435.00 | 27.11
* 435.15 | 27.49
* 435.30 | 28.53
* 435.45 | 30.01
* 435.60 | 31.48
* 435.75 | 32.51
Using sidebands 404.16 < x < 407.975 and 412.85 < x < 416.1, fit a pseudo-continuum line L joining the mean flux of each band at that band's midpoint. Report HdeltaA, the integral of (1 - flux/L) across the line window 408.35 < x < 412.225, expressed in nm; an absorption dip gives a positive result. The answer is 0.484 nm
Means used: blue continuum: 30.3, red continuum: 29.7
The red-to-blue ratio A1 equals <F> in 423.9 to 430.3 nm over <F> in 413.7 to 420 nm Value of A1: 1.04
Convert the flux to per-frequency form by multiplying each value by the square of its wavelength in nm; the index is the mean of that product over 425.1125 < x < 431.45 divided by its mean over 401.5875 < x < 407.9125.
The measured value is 1.1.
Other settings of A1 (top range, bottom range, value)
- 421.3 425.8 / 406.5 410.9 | 1.13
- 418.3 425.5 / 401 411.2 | 1.05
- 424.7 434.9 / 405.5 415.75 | 1.05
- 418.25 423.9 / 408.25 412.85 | 1.14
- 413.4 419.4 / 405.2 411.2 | 1.06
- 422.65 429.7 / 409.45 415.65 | 1.11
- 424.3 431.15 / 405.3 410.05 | 1.05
